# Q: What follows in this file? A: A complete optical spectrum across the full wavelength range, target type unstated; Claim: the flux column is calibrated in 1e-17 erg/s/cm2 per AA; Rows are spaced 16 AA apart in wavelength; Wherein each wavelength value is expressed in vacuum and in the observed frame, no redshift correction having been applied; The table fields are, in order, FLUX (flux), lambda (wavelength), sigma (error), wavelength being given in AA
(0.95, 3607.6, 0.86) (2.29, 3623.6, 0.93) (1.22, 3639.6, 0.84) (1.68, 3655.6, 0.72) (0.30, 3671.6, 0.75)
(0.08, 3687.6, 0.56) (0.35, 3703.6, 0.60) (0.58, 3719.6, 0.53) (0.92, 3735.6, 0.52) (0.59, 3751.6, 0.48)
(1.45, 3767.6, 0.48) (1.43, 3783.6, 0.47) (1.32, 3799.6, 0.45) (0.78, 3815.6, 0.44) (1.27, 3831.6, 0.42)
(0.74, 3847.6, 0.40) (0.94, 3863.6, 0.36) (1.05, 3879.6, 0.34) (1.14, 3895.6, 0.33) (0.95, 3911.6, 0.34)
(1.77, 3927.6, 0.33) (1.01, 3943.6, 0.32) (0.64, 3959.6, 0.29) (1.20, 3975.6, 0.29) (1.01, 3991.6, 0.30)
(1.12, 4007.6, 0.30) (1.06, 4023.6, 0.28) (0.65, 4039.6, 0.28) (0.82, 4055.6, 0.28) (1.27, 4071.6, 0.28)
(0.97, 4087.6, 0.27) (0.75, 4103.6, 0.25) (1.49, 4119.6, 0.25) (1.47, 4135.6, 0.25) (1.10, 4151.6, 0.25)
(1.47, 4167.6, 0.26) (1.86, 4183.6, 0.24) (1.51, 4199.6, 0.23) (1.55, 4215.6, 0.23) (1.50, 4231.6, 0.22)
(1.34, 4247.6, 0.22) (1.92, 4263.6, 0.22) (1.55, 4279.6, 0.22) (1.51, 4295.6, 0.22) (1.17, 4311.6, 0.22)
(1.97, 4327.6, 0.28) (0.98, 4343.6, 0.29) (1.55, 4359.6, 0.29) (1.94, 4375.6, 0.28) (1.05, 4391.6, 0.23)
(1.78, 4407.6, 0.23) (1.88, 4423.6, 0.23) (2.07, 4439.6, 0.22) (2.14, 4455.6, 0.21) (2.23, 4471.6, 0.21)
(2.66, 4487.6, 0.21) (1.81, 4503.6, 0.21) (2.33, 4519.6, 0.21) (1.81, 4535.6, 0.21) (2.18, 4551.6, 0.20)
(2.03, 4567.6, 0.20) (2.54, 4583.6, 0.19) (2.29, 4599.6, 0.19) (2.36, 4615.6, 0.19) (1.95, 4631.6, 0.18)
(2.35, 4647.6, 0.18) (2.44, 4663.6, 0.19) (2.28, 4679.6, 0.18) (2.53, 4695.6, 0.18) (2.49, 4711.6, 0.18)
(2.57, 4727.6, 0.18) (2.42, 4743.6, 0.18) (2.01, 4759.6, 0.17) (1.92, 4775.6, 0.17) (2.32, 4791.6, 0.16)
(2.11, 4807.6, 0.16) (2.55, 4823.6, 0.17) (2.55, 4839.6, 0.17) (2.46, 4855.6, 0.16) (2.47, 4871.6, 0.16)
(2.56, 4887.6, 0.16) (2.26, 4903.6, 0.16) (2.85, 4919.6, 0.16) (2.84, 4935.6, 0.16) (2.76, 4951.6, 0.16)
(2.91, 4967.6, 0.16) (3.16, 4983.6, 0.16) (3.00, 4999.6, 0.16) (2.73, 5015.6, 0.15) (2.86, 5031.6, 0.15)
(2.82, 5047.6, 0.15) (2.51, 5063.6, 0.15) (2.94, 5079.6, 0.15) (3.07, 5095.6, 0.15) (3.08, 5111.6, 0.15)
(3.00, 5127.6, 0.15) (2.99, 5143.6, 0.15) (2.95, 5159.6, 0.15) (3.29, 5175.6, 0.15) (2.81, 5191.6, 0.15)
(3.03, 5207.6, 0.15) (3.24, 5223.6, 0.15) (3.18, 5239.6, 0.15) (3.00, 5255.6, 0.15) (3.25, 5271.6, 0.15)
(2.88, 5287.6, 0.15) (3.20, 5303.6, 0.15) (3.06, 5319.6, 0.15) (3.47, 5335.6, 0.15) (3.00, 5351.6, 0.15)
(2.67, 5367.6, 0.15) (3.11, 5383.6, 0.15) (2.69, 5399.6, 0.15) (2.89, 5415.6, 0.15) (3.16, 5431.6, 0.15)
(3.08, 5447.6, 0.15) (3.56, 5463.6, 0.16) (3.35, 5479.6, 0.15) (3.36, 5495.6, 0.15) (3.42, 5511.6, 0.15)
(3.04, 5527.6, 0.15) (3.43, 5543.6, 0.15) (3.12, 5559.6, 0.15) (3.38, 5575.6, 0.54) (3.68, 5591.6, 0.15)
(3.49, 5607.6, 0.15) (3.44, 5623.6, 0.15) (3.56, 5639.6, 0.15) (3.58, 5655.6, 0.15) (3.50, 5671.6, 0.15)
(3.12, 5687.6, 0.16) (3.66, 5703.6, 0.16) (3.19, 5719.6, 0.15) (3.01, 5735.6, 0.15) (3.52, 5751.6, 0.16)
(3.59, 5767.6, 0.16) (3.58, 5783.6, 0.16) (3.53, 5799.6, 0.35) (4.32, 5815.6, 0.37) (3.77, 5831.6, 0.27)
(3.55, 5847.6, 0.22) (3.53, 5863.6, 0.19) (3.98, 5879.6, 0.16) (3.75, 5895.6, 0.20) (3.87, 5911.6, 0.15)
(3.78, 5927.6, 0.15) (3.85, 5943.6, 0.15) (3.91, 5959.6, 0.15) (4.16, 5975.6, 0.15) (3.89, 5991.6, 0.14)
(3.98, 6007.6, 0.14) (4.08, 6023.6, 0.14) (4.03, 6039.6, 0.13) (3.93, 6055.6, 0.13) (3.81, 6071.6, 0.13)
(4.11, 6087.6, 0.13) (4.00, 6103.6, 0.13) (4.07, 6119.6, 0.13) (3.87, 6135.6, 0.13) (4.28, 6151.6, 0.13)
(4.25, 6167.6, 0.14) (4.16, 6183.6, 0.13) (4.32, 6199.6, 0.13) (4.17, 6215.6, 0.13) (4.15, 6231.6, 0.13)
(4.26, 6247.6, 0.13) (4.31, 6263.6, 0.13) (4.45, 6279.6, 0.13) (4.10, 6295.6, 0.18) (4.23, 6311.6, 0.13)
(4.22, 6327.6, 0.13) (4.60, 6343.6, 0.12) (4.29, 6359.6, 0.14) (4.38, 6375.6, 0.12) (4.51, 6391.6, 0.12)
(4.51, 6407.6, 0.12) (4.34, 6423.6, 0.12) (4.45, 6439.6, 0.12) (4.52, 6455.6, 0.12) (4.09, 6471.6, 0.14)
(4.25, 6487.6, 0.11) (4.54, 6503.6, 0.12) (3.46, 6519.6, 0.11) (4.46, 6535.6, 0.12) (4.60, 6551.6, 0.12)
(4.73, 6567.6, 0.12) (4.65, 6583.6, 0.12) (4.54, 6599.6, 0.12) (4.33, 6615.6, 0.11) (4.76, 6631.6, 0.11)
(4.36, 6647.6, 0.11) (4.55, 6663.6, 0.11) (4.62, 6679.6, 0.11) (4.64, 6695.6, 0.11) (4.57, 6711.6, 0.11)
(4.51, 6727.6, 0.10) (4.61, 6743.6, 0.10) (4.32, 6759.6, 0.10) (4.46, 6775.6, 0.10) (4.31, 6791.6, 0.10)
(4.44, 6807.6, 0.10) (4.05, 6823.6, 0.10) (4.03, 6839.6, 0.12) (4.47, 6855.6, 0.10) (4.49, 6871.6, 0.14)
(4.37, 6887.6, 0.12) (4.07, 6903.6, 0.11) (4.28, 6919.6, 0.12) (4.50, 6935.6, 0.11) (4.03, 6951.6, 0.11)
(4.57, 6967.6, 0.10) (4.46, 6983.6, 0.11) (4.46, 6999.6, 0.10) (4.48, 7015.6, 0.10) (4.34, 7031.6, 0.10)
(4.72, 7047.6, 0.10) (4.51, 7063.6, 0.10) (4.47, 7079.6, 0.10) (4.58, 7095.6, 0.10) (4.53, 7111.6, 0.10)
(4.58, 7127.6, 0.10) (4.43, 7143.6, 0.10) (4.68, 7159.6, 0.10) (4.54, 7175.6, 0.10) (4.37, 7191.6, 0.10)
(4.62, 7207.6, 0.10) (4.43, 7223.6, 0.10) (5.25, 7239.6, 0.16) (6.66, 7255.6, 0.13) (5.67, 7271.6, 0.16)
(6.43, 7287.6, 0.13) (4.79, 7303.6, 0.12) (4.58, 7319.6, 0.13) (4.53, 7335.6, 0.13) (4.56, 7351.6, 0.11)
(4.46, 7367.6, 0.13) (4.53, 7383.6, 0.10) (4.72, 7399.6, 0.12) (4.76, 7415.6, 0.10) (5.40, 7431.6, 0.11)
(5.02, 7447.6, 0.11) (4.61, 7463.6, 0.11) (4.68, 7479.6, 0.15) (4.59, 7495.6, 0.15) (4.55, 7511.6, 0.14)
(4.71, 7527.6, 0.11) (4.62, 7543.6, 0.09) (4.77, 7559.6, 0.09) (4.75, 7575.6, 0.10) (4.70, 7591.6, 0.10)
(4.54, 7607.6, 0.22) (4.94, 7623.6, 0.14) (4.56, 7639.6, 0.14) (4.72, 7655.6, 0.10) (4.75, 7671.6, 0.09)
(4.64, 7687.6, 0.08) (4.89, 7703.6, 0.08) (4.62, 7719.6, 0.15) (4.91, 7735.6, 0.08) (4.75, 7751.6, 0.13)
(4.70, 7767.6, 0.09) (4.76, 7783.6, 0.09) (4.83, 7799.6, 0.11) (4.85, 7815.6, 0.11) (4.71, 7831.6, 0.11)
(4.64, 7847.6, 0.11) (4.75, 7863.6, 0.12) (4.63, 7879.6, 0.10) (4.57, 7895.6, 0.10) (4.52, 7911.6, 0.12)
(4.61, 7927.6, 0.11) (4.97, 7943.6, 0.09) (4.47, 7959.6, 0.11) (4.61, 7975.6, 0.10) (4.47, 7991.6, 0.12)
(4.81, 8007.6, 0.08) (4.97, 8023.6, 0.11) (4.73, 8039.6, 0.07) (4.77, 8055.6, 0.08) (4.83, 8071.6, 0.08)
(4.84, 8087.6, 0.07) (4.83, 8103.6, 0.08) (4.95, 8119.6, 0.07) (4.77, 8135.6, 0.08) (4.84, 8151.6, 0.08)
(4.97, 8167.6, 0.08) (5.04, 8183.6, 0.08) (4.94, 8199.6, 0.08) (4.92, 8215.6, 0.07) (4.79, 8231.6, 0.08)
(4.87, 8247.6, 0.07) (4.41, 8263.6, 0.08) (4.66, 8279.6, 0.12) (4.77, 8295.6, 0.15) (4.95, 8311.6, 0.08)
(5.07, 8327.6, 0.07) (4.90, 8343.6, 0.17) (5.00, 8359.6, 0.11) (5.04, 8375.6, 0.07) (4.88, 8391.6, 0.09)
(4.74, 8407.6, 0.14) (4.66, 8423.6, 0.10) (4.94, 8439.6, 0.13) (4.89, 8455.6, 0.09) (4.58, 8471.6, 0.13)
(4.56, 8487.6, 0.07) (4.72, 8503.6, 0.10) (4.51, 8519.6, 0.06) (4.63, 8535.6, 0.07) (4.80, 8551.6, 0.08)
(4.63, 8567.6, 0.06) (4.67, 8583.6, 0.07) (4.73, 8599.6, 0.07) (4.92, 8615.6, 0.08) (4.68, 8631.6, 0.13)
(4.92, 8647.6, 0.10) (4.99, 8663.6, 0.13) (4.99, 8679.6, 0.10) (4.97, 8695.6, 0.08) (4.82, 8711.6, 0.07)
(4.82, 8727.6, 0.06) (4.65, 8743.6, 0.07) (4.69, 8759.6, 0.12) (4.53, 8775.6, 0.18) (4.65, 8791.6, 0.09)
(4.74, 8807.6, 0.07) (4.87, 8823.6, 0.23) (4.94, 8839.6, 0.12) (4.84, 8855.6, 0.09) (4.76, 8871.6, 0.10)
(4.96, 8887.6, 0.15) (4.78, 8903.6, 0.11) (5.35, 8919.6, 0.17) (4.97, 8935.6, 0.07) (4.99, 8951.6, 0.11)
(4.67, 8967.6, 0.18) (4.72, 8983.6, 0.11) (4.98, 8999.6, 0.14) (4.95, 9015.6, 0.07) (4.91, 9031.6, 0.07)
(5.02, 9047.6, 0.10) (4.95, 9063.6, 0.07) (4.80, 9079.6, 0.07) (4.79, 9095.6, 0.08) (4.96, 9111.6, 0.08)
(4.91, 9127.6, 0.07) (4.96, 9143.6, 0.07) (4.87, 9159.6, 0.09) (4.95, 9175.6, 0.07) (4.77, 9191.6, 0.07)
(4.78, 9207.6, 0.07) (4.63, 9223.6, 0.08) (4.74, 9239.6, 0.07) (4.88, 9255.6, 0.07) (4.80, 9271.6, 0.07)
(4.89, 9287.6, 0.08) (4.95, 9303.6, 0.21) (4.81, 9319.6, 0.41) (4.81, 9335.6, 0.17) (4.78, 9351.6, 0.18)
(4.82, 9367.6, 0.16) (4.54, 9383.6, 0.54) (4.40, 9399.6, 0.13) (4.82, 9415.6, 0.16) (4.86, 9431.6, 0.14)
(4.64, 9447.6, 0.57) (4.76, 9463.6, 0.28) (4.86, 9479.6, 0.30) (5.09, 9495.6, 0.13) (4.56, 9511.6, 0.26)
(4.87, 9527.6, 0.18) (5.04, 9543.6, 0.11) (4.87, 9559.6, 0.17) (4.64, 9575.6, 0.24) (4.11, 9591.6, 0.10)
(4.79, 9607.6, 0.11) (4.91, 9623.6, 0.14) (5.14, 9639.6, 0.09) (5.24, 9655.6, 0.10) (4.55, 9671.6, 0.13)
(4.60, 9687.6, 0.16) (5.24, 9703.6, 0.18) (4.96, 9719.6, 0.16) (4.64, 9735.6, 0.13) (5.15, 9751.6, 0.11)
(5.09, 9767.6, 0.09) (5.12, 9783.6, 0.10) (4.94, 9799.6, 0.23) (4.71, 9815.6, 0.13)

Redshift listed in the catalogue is 0.106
